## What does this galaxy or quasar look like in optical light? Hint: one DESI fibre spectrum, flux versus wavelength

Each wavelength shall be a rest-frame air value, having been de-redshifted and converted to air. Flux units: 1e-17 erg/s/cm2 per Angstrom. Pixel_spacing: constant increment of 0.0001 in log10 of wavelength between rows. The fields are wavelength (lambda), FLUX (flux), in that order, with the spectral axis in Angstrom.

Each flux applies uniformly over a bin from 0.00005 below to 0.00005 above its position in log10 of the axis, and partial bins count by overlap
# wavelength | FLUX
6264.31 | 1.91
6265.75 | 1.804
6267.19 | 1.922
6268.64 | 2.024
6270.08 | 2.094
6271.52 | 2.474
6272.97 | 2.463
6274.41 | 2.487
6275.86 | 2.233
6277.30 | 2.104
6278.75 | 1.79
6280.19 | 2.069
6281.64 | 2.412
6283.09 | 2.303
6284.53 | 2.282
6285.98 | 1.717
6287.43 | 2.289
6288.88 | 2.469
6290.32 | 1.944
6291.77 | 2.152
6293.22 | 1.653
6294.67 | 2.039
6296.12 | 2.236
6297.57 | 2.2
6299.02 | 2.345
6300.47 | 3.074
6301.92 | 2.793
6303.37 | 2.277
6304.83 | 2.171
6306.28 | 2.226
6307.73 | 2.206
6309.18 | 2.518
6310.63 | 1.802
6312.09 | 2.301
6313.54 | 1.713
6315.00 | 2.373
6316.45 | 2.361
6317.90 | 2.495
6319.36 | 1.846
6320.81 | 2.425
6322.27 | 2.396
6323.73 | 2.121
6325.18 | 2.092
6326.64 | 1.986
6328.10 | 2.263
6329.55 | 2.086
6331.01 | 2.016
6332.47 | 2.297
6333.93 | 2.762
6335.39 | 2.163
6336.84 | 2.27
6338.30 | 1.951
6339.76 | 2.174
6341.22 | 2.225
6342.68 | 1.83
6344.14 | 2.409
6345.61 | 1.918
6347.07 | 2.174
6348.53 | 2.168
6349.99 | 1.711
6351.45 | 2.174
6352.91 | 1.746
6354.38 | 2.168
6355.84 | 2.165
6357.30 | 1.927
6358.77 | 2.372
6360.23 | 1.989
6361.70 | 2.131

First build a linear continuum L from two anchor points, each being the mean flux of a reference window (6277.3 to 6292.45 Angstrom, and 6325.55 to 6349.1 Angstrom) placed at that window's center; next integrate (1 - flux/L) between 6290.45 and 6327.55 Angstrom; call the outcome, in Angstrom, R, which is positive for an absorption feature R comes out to -1.3 Angstrom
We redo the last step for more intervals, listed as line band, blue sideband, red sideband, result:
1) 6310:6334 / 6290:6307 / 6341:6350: -0.11 Angstrom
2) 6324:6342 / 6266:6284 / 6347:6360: -0.81 Angstrom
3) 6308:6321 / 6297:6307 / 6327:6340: 0.87 Angstrom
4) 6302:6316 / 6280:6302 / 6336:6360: -0.12 Angstrom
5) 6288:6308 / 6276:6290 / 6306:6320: -0.93 Angstrom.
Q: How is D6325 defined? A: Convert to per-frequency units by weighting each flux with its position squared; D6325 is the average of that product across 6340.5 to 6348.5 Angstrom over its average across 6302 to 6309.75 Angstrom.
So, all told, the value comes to 0.9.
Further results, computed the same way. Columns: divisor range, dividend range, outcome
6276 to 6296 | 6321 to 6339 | 1.06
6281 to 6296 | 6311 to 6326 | 1.04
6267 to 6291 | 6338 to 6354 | 0.96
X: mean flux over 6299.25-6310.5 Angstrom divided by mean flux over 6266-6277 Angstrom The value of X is 1.09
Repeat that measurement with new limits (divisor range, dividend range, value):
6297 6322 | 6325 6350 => 0.93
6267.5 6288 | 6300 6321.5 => 1.05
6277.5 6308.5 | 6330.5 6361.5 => 0.96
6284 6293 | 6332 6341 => 1.07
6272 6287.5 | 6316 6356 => 0.98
